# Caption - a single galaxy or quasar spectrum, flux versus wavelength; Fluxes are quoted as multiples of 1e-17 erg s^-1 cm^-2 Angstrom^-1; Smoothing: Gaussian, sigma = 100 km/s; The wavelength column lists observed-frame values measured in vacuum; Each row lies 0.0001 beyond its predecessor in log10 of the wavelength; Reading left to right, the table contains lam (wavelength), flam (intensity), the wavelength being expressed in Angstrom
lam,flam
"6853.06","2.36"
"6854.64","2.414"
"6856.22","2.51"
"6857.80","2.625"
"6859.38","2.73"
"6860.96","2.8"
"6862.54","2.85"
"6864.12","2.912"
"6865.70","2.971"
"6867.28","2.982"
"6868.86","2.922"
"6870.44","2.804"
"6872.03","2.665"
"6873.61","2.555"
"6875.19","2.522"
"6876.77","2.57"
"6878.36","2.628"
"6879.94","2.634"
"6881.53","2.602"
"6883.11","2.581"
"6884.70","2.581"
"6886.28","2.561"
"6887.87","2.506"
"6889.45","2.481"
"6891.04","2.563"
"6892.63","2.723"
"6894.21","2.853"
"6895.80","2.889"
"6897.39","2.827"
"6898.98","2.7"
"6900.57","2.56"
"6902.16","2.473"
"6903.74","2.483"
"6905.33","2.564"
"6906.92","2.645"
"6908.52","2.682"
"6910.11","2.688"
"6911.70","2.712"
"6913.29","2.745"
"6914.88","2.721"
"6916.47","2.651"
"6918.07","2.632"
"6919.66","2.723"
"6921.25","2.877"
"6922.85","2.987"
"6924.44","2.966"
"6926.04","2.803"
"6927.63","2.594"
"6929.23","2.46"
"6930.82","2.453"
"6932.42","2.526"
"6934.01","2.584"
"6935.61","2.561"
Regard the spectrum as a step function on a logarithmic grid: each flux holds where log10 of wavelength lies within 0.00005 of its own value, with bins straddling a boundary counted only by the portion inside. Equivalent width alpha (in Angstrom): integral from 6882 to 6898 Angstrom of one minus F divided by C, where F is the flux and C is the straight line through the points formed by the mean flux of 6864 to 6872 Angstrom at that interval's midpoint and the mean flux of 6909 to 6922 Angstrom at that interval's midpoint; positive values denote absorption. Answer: 0.9 Angstrom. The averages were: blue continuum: 2.89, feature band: 2.65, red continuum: 2.72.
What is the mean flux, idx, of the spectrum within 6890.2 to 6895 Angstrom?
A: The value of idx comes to 2.71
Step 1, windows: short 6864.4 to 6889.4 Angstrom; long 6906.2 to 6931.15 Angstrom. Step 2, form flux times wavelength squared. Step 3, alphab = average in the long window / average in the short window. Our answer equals 1.03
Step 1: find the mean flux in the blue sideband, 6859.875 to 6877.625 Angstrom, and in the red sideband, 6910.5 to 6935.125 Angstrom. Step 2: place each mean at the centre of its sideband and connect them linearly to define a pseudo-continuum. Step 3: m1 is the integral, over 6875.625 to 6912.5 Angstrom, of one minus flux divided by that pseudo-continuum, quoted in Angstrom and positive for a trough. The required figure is 1.45 Angstrom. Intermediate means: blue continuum 2.78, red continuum 2.69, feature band 2.63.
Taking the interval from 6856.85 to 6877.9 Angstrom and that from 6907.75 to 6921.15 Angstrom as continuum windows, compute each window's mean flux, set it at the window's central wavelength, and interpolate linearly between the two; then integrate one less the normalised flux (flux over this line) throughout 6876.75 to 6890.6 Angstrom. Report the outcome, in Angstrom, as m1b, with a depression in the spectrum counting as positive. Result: 0.85 Angstrom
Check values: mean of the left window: 2.76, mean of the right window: 2.71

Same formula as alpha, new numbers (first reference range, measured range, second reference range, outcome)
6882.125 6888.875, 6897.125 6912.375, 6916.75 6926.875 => 0.4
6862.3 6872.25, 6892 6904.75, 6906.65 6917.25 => 0.3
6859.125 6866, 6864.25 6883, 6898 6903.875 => 0.4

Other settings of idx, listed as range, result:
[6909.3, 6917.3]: 2.7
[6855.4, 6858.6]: 2.56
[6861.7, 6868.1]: 2.93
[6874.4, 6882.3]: 2.59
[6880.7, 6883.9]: 2.59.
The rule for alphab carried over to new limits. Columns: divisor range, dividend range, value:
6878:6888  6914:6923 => 1.07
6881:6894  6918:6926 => 1.11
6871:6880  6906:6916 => 1.05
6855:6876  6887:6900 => 0.99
